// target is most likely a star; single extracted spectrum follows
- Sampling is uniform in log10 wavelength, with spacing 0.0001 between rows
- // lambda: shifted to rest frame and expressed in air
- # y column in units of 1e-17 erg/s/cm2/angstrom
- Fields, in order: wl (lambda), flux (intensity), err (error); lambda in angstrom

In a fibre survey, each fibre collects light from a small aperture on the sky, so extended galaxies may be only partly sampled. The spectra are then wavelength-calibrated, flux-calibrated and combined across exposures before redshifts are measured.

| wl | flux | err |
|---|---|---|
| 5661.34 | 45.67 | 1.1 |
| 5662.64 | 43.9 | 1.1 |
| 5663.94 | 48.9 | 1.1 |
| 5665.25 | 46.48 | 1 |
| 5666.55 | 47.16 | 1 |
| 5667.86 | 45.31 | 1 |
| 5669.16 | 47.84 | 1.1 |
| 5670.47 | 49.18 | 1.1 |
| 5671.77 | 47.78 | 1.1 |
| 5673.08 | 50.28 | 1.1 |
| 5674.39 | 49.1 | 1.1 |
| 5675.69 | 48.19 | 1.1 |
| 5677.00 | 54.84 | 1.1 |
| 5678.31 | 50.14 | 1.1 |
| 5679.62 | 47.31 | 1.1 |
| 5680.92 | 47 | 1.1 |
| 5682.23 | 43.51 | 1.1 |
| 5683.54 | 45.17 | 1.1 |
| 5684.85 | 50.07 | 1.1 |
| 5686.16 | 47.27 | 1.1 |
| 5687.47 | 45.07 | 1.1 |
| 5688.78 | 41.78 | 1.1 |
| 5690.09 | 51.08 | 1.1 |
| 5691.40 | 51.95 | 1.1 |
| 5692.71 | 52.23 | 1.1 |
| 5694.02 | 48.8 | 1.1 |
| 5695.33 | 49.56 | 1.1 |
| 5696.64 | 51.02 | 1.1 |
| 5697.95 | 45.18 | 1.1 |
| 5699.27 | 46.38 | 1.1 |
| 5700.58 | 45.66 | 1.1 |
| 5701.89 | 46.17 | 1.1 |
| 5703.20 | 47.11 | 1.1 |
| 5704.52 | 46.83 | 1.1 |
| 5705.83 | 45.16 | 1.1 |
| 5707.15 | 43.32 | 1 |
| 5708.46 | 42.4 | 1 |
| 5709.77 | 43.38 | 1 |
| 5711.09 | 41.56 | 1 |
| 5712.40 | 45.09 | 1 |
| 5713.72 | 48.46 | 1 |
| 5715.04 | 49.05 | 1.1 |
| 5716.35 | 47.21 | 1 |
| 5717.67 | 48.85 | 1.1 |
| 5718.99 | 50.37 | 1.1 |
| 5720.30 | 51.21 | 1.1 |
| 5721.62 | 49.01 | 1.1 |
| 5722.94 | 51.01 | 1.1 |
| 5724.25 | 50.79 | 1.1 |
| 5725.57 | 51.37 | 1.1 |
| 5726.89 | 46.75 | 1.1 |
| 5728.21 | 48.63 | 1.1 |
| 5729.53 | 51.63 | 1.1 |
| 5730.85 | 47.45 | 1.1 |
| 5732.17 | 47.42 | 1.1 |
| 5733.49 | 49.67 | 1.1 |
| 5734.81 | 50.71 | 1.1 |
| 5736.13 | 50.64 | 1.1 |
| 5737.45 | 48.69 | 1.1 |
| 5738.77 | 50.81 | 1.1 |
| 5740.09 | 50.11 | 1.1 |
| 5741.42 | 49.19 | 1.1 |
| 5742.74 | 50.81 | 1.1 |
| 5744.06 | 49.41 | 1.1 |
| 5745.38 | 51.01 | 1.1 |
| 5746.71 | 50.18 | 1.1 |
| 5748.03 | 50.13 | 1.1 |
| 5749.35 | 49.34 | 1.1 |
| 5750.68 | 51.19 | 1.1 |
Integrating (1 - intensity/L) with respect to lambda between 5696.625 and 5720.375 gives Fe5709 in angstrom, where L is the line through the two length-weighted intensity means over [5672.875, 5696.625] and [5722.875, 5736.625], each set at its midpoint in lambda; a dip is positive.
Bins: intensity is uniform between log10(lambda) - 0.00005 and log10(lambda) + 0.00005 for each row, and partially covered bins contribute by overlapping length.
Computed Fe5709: 1.3 angstrom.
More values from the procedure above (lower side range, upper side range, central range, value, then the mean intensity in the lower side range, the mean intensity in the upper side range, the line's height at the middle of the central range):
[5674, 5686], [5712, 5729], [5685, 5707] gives 0.5 angstrom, 48.3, 49.1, 48.6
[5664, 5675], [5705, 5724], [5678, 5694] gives 0.0 angstrom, 47.9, 47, 47.6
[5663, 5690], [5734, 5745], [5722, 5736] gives 0.0 angstrom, 47.6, 50.1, 49.7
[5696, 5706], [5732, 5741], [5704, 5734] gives 0.4 angstrom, 46.8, 49.8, 48.3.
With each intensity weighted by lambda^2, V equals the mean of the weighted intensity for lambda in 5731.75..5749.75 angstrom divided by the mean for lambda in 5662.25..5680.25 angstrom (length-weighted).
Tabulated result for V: 1.06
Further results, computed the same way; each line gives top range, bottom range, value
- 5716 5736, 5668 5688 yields 1.05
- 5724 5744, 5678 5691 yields 1.08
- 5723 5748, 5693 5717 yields 1.09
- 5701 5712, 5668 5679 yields 0.91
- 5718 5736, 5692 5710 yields 1.07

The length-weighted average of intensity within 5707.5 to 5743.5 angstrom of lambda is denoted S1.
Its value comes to 48.6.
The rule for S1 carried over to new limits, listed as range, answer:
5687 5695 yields 48.6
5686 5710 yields 46.9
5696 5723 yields 46.8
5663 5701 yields 48.1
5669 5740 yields 48.1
